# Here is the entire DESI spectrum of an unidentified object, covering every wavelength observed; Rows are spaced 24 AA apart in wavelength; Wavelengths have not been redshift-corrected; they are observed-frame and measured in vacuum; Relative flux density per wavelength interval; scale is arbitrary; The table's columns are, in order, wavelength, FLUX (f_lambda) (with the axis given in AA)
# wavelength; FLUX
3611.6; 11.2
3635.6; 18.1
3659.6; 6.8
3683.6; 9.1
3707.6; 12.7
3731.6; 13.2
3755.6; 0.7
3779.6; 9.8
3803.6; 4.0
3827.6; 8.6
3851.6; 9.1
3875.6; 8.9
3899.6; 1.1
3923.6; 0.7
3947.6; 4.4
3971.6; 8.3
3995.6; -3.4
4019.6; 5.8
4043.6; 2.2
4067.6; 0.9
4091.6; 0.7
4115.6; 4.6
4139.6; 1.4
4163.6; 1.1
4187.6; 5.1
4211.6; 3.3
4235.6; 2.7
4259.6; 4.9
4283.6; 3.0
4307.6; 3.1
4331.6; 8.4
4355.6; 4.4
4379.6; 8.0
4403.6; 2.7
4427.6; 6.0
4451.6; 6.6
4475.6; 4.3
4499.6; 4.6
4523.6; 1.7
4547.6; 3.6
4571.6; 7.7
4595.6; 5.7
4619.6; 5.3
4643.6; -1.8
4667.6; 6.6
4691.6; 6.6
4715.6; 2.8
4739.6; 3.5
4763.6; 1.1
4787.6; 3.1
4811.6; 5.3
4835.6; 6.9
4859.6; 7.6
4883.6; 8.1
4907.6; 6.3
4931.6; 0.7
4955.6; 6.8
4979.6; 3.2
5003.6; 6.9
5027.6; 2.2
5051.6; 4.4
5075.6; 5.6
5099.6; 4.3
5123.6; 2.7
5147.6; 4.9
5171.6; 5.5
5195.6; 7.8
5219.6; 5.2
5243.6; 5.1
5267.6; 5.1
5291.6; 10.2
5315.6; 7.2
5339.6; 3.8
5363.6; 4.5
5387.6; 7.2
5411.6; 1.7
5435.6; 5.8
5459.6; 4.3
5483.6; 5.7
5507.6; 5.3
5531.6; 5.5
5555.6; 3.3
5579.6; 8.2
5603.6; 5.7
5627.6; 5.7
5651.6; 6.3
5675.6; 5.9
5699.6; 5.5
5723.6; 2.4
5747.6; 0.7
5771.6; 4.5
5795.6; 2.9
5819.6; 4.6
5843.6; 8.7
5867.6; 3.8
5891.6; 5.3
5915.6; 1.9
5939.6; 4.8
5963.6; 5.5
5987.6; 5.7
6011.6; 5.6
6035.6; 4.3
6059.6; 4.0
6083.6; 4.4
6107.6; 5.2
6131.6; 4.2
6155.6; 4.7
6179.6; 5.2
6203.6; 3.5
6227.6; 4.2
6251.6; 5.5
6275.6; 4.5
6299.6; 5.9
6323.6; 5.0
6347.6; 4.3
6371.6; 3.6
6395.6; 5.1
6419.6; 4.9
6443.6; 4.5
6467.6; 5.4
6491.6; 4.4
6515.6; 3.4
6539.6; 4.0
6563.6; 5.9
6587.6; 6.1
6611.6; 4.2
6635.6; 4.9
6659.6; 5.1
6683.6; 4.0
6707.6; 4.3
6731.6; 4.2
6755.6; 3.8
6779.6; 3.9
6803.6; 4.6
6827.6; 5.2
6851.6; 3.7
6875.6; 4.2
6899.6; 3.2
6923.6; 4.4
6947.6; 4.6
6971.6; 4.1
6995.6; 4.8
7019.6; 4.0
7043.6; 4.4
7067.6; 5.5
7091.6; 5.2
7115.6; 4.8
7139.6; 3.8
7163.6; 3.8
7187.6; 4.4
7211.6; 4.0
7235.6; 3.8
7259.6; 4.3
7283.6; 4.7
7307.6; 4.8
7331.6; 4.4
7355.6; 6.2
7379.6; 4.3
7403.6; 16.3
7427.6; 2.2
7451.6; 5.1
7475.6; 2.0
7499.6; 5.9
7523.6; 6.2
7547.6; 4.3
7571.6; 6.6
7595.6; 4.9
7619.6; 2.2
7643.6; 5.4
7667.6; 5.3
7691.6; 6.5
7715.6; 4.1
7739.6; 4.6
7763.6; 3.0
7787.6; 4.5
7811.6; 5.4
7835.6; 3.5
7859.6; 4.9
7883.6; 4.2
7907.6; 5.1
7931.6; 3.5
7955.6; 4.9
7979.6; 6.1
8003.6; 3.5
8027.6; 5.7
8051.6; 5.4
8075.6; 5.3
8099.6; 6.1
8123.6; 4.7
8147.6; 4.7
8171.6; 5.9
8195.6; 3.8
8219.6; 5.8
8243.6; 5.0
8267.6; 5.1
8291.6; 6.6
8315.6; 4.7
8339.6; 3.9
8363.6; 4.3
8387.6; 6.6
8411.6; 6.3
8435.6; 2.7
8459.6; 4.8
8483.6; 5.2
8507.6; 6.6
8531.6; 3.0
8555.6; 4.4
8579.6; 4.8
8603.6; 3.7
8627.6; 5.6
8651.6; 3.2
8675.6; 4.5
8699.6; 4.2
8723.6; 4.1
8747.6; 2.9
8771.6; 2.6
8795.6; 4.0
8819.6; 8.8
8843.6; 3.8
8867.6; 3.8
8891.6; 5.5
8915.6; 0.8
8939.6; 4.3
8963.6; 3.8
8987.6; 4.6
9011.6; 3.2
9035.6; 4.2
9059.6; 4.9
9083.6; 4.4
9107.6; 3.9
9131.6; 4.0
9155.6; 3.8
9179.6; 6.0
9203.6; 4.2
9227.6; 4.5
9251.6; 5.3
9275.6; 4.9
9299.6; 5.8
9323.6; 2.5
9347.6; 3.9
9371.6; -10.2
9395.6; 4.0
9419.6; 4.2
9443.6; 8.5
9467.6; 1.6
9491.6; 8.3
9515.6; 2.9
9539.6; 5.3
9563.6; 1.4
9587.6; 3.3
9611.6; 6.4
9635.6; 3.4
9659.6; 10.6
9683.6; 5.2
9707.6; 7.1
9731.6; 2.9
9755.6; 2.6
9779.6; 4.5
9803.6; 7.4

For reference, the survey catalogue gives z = 0.985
